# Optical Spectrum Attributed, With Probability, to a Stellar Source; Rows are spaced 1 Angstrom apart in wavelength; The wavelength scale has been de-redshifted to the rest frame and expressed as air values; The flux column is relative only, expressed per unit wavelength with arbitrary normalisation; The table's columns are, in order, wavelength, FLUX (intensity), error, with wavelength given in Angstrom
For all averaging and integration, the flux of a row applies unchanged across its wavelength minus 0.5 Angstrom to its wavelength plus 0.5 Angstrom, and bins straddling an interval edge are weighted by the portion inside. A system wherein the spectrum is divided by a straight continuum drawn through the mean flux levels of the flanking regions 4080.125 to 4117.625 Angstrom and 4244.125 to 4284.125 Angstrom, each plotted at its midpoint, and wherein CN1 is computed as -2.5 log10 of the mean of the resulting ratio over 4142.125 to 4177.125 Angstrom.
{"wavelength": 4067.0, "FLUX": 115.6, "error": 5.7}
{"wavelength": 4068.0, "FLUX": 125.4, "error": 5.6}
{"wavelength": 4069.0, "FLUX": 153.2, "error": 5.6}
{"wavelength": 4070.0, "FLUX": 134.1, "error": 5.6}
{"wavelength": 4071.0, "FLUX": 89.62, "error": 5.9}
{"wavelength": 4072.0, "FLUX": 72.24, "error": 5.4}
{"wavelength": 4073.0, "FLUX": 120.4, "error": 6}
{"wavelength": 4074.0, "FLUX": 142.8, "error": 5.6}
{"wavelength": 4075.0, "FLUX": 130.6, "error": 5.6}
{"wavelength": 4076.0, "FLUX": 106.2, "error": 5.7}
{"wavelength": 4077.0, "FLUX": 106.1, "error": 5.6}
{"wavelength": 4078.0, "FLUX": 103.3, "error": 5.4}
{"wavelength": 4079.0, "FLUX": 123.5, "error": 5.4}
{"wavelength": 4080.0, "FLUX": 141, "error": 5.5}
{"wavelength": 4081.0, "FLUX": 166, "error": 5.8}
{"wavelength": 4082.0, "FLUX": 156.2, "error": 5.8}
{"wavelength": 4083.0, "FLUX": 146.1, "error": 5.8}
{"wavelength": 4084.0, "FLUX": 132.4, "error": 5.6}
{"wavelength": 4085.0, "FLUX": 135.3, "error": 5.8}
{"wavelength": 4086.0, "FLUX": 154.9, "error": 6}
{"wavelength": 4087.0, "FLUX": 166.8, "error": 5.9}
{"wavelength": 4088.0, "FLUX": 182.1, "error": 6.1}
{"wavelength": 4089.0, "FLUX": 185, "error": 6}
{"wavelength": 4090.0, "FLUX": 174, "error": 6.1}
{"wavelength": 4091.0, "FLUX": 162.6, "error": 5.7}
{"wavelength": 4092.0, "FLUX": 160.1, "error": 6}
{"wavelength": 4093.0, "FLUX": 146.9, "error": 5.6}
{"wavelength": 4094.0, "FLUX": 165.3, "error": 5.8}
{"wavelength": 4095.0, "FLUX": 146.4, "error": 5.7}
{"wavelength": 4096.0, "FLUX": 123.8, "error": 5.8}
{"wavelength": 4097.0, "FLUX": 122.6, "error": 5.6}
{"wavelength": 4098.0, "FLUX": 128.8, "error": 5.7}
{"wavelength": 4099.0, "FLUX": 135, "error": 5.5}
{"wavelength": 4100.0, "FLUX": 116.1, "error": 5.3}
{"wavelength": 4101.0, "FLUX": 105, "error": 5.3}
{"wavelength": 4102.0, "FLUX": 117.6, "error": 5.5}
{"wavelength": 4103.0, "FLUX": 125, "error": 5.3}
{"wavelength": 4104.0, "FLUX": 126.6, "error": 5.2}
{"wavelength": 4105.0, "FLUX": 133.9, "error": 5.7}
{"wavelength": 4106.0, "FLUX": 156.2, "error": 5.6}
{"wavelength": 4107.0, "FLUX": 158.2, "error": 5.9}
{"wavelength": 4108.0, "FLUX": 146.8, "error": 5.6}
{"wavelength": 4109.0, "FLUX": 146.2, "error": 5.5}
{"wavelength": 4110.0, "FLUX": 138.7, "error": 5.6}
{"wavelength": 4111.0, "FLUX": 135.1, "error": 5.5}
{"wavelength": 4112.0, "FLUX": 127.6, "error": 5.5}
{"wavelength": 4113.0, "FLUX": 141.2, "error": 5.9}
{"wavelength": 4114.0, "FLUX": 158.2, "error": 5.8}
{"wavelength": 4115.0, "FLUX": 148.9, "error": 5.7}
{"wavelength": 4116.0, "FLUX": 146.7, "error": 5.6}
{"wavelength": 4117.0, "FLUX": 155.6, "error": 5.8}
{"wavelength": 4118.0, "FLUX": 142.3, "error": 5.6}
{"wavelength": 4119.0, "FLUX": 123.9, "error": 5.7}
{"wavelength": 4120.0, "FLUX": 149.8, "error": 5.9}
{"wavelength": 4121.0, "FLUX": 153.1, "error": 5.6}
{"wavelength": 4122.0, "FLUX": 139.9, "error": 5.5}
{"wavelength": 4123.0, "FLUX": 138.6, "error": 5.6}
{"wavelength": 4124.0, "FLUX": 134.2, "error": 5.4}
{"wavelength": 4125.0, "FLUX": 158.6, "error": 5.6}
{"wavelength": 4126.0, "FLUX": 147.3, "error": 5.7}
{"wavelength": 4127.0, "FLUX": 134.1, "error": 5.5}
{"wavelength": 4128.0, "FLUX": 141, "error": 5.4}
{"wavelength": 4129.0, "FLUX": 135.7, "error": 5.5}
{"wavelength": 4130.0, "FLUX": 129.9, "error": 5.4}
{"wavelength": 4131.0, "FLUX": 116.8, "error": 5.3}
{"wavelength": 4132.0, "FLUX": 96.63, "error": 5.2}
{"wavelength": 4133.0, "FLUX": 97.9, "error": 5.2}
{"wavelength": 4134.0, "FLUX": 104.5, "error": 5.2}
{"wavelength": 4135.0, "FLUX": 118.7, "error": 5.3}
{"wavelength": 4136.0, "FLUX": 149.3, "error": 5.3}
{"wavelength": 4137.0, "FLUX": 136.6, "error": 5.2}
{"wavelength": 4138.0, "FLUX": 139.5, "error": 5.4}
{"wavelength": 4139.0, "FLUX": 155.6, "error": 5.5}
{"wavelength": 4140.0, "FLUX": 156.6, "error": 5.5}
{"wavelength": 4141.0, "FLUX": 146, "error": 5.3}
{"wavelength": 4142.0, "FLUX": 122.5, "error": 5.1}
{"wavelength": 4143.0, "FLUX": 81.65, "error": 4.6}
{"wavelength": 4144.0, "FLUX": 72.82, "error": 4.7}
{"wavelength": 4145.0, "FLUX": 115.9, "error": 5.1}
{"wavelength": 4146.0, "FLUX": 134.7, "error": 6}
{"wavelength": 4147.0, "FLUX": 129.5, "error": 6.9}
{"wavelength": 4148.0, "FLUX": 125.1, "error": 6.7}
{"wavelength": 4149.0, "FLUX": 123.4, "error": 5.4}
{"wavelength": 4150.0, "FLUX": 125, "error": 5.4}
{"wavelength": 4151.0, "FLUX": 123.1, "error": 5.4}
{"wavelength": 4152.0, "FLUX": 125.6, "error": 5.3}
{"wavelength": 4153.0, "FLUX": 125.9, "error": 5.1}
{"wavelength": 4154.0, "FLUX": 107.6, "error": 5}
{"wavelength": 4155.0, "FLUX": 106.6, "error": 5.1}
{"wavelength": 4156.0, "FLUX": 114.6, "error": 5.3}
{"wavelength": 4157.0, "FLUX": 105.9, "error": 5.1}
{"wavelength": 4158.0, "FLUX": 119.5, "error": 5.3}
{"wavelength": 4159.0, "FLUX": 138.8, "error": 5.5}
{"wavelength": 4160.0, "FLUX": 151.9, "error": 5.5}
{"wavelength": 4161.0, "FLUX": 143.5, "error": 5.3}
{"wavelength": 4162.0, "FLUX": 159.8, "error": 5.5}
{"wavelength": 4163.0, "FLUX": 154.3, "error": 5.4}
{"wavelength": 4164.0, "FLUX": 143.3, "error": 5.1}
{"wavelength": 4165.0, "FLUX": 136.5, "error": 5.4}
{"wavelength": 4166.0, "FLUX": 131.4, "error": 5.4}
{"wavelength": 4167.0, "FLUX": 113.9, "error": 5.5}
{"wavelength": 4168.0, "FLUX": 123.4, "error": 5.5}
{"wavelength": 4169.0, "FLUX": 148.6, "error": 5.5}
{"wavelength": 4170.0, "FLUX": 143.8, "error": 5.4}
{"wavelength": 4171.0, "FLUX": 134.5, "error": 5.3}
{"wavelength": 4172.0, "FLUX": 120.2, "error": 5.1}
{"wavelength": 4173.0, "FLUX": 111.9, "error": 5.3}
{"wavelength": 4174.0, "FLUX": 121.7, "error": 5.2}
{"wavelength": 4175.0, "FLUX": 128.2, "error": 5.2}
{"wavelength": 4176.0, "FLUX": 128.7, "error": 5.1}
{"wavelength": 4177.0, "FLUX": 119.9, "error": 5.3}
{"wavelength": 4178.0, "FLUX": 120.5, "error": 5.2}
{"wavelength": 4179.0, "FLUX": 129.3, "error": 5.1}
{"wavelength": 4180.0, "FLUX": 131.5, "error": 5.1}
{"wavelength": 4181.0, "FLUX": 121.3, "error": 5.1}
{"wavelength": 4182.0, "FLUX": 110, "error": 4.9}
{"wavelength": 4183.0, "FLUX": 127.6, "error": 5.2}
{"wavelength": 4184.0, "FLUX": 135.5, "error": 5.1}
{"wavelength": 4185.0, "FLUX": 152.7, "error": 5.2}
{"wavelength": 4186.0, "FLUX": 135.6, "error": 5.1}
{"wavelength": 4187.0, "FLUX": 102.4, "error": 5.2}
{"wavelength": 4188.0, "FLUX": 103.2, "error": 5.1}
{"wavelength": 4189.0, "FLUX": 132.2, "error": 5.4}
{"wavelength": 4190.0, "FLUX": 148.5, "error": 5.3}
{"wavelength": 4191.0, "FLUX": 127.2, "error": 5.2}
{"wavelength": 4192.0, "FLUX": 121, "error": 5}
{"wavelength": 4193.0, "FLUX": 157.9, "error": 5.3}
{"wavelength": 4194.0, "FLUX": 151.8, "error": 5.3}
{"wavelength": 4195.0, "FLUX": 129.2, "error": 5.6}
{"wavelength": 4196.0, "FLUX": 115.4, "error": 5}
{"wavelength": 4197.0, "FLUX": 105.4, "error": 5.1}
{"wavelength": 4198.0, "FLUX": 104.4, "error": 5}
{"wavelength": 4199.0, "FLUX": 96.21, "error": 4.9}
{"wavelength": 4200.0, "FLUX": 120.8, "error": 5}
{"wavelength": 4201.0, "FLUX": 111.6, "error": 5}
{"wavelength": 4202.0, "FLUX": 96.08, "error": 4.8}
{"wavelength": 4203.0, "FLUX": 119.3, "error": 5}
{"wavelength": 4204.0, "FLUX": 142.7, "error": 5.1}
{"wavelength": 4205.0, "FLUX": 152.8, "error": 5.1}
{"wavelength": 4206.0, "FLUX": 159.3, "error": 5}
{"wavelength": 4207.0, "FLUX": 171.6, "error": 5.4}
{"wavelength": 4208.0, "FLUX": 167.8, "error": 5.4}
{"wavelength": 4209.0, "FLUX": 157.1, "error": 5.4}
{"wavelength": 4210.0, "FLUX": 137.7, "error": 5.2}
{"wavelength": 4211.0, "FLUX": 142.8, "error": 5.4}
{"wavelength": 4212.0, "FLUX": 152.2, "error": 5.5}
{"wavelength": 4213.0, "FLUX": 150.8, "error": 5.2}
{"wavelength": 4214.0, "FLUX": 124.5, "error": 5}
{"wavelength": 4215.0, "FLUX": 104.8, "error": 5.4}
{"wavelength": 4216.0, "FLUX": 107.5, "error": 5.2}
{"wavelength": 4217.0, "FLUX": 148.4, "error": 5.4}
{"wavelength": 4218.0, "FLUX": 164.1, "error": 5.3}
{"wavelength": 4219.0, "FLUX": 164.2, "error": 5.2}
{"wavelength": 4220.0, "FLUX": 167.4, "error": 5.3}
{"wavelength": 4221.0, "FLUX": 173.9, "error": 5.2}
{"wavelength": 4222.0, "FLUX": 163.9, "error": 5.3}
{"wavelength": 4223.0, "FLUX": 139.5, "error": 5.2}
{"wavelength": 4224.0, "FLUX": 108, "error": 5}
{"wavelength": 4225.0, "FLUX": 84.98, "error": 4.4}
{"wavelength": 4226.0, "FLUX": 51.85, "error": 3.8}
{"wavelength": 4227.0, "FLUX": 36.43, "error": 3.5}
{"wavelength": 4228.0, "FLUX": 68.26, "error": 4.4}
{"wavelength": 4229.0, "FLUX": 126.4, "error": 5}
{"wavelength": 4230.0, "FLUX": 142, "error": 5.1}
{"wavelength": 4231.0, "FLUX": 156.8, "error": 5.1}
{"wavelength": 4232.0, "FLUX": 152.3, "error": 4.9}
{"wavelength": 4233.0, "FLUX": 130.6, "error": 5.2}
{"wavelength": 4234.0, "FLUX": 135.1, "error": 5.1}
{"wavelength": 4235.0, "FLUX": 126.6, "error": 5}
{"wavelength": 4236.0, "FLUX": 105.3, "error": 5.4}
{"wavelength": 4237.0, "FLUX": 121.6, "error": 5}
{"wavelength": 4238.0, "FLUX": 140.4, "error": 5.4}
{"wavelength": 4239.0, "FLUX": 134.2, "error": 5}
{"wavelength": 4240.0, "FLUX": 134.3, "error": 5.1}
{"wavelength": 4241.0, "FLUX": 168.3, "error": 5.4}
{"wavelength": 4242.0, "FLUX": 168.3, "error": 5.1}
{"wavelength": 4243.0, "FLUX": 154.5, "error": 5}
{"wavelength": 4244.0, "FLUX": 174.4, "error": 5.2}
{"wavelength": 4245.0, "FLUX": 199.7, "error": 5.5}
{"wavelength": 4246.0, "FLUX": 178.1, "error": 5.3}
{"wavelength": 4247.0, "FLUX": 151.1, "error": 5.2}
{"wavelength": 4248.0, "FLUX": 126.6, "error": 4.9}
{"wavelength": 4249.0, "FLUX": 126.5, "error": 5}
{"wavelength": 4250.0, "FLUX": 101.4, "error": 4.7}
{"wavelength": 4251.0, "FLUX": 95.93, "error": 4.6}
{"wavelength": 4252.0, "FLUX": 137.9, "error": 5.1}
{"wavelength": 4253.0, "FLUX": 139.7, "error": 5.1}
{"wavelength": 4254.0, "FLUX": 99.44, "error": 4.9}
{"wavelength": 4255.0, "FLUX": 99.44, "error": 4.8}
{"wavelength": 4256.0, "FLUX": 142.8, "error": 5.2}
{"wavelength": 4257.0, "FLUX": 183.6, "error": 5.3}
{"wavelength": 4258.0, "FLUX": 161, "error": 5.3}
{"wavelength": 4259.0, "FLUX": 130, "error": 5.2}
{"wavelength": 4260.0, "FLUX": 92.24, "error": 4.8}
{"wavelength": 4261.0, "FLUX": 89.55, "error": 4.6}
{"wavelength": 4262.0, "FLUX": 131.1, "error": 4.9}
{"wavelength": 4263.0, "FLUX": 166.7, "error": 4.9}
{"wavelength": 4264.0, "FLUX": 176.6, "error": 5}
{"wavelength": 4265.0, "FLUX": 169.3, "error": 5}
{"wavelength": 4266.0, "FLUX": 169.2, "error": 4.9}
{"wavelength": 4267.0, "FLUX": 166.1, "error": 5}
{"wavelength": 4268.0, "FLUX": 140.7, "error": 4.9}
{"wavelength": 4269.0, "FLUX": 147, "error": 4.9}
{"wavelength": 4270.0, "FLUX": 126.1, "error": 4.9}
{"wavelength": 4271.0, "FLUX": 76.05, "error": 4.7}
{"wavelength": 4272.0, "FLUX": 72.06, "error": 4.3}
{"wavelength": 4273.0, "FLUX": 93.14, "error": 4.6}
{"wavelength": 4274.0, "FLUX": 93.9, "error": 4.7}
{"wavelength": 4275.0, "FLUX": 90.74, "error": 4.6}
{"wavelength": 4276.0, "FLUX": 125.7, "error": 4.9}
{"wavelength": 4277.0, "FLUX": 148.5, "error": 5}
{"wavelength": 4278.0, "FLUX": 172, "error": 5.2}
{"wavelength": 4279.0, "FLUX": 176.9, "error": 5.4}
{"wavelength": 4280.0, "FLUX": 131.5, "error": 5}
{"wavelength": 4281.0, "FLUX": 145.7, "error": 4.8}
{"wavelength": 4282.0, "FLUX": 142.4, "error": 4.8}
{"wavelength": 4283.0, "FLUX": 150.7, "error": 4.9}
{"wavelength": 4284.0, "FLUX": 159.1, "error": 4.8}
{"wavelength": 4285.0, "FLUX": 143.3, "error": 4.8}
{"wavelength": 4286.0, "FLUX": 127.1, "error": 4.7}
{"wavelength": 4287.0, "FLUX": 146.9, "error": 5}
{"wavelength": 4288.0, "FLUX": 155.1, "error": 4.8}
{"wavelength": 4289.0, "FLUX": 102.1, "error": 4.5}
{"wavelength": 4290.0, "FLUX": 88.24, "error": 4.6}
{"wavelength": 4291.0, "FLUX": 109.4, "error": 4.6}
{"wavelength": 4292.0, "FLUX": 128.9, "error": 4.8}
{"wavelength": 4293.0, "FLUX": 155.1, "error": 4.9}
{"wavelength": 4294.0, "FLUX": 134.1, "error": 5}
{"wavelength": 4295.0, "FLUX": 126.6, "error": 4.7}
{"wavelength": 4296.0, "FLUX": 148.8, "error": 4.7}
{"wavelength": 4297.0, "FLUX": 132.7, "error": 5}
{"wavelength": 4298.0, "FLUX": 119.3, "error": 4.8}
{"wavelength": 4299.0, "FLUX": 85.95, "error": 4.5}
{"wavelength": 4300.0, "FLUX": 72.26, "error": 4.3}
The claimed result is 0.13 mag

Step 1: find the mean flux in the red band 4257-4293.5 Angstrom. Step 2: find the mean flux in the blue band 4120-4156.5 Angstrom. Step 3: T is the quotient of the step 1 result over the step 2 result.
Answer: 1.05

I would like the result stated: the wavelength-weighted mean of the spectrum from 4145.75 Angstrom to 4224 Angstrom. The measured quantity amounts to 132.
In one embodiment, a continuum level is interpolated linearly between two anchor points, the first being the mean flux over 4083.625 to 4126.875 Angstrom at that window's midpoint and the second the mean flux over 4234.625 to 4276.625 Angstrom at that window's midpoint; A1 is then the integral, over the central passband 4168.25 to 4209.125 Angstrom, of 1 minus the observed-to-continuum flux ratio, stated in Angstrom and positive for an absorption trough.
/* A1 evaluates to 2.7 Angstrom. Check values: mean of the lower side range 144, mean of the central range 129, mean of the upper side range 134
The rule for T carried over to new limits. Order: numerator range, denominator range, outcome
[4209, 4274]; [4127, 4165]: 1.05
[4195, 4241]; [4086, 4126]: 0.90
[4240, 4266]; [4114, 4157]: 1.10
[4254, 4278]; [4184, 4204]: 1.06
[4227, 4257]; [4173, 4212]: 1.04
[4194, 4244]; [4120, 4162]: 1.03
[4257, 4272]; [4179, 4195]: 1.06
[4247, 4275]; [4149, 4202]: 1.01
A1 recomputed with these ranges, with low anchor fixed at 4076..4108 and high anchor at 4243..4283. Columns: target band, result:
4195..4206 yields 1.5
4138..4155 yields 2.0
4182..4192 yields 0.8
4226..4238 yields 1.8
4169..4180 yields 0.9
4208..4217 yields 0.0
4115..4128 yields -0.3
